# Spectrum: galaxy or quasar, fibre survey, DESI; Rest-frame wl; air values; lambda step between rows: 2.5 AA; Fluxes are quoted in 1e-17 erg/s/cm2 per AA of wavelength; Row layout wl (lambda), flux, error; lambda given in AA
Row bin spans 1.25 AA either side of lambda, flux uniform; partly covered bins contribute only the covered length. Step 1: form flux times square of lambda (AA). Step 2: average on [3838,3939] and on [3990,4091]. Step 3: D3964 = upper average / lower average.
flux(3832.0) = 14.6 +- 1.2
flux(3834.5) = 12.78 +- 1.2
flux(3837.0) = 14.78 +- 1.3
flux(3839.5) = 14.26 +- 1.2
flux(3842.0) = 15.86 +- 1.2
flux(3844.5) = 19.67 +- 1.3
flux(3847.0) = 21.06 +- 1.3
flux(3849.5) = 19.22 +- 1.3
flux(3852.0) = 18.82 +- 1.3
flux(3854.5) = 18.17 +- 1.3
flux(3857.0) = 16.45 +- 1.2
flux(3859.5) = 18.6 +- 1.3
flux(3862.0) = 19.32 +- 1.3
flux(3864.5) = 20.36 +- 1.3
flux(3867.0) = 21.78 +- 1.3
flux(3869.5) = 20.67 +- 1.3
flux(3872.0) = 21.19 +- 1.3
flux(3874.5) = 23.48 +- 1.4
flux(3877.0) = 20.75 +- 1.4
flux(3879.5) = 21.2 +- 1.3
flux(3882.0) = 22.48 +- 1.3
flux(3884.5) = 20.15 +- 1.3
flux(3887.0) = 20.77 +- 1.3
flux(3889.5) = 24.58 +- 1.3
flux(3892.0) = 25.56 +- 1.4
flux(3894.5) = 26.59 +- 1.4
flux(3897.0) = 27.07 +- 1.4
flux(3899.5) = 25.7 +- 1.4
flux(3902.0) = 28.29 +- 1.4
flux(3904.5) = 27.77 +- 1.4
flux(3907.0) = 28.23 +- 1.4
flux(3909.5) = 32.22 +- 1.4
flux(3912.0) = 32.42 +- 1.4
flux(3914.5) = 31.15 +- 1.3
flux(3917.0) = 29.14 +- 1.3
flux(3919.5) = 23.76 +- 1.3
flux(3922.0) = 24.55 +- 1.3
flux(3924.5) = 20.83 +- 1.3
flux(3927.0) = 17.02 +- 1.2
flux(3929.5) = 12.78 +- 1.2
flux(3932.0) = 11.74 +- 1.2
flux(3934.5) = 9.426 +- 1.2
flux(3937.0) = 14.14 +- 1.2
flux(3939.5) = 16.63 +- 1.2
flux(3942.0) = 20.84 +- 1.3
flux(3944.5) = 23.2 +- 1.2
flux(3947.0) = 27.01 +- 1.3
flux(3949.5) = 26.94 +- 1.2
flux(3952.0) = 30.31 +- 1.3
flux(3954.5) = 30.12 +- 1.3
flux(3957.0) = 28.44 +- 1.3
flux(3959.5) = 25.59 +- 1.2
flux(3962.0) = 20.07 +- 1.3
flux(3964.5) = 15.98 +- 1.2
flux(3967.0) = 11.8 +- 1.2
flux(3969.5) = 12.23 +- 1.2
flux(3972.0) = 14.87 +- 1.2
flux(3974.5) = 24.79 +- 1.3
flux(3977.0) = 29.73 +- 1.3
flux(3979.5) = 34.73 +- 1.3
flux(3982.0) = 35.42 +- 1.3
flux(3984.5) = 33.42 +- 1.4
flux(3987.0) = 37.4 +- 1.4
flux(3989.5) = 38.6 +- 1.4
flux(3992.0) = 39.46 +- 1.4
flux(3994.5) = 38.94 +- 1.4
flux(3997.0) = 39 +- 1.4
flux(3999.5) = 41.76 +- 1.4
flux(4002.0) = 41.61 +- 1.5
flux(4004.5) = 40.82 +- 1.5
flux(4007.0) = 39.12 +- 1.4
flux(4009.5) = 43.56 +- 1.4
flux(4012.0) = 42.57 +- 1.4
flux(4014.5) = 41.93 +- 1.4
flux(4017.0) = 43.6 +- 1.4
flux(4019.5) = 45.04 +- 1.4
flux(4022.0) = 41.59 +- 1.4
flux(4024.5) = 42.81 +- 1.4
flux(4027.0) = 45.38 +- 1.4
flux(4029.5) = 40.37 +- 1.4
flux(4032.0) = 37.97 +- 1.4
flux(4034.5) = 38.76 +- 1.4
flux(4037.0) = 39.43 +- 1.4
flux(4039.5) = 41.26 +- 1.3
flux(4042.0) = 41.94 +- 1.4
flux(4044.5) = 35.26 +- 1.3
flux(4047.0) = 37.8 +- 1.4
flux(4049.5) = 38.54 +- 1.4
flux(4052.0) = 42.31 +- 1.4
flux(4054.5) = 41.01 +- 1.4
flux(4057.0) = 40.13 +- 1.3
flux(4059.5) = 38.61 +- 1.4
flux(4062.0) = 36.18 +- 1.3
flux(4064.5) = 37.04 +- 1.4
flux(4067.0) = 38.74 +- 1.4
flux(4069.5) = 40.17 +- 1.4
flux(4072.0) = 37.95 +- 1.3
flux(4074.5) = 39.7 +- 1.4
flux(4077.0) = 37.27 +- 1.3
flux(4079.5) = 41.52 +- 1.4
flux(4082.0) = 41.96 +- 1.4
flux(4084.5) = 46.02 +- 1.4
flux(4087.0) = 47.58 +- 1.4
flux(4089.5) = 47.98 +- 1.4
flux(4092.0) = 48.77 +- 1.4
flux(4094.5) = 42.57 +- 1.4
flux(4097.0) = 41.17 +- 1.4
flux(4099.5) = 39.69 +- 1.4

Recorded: 2.0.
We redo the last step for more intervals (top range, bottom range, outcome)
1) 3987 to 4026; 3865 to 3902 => 1.90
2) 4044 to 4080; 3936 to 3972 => 1.91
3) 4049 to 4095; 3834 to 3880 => 2.43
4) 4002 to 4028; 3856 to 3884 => 2.22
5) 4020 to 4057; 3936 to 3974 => 1.98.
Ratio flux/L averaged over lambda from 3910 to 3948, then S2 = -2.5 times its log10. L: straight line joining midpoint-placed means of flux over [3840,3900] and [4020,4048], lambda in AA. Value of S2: 0.29 mag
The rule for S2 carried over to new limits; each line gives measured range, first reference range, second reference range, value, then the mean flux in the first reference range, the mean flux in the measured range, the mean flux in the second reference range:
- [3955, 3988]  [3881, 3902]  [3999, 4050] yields 0.35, 24.4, 25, 41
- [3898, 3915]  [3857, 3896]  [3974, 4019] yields -0.13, 21.7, 29.3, 38.5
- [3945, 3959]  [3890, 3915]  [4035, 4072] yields 0.14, 28.3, 28.1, 39.1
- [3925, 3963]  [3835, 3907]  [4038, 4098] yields 0.34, 21.3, 21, 40.9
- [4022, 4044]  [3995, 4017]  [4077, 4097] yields 0.04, 41.3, 40.8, 44.5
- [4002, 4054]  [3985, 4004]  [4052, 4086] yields -0.04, 39.3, 41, 39.9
